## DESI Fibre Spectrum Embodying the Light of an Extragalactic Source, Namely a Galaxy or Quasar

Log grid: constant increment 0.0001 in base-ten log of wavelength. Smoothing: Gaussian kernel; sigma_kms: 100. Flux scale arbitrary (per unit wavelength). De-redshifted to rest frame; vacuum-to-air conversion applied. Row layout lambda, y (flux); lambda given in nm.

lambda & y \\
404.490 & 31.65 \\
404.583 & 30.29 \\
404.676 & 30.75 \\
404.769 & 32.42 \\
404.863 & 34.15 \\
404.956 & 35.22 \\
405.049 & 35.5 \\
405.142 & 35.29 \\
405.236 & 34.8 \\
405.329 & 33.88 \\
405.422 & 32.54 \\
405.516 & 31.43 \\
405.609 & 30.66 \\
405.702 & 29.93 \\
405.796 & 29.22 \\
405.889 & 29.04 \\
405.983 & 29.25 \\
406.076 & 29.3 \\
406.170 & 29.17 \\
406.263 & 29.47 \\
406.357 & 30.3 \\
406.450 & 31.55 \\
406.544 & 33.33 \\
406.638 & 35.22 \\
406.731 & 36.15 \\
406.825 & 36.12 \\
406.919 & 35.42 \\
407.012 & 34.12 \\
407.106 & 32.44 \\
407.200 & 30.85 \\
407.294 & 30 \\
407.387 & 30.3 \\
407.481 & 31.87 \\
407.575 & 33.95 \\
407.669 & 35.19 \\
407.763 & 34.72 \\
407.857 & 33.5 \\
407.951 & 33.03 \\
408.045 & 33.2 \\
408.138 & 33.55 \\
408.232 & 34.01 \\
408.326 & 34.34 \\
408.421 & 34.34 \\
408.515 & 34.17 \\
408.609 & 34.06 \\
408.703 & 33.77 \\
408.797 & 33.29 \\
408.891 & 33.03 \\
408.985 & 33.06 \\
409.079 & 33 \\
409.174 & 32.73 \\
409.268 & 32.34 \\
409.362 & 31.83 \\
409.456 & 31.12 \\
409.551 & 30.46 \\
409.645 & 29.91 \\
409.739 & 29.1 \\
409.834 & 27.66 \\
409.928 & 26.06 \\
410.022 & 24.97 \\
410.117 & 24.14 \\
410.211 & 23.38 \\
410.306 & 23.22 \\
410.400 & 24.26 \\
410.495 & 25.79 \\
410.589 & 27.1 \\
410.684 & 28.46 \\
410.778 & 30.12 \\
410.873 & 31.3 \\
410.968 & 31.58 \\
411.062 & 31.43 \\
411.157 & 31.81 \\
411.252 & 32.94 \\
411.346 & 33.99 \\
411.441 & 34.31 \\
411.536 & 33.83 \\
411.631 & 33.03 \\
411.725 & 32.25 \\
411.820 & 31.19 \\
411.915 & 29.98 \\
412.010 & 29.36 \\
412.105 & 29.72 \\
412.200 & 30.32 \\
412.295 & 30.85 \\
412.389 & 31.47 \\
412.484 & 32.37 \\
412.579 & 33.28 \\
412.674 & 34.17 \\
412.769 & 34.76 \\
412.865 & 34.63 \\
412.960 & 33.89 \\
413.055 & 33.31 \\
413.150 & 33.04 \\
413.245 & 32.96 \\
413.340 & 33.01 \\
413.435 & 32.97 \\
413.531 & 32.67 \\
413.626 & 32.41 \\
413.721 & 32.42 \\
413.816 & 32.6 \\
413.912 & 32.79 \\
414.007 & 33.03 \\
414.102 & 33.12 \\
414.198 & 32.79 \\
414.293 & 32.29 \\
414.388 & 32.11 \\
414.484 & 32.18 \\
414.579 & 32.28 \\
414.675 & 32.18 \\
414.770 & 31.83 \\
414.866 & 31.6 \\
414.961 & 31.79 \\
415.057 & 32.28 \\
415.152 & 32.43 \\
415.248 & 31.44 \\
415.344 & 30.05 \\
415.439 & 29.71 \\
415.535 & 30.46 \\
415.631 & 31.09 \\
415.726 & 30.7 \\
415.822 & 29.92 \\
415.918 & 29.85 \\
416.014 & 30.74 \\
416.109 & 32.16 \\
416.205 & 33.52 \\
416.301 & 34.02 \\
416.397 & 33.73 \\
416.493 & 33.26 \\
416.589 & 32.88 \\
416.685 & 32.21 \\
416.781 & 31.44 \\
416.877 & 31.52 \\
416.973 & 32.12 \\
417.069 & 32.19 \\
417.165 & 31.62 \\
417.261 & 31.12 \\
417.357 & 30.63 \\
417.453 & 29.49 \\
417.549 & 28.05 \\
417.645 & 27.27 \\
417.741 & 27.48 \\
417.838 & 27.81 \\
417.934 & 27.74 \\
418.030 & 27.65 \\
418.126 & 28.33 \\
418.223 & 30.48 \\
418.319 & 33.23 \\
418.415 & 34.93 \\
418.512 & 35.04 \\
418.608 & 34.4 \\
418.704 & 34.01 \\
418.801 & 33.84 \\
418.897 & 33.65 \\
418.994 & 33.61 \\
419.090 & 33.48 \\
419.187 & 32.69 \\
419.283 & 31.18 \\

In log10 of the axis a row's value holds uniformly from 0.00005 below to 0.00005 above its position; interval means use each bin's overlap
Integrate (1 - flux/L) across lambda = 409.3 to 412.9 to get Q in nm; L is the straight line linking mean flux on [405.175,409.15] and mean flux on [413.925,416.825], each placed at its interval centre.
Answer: 0.24 nm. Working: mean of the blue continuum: 32.6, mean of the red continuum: 31.9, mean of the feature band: 30.2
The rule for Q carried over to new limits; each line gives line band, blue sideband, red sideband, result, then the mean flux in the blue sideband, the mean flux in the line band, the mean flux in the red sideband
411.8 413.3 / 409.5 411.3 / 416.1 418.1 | -0.17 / 28.1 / 32.2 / 30.8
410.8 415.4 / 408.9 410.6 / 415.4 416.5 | -0.34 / 28.5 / 32.3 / 31.5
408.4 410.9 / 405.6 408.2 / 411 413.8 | 0.21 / 32.2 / 29.7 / 32.5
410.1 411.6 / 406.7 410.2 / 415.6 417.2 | 0.13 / 32.1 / 29.4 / 32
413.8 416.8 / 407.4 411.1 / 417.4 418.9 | -0.11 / 30.8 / 31.9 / 30.8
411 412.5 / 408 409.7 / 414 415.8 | 0.02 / 32.9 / 31.8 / 31.7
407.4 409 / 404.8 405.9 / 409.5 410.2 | -0.24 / 32.7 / 33.6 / 27.3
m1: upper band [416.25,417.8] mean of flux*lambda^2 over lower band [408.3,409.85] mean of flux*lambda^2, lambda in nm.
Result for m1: 1.0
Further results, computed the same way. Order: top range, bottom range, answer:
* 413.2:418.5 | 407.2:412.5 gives 1.04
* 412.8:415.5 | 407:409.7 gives 1.02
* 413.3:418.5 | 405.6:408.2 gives 1.02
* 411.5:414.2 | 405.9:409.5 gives 1.02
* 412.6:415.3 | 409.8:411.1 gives 1.23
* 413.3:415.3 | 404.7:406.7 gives 1.06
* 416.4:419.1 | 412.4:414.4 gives 0.97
